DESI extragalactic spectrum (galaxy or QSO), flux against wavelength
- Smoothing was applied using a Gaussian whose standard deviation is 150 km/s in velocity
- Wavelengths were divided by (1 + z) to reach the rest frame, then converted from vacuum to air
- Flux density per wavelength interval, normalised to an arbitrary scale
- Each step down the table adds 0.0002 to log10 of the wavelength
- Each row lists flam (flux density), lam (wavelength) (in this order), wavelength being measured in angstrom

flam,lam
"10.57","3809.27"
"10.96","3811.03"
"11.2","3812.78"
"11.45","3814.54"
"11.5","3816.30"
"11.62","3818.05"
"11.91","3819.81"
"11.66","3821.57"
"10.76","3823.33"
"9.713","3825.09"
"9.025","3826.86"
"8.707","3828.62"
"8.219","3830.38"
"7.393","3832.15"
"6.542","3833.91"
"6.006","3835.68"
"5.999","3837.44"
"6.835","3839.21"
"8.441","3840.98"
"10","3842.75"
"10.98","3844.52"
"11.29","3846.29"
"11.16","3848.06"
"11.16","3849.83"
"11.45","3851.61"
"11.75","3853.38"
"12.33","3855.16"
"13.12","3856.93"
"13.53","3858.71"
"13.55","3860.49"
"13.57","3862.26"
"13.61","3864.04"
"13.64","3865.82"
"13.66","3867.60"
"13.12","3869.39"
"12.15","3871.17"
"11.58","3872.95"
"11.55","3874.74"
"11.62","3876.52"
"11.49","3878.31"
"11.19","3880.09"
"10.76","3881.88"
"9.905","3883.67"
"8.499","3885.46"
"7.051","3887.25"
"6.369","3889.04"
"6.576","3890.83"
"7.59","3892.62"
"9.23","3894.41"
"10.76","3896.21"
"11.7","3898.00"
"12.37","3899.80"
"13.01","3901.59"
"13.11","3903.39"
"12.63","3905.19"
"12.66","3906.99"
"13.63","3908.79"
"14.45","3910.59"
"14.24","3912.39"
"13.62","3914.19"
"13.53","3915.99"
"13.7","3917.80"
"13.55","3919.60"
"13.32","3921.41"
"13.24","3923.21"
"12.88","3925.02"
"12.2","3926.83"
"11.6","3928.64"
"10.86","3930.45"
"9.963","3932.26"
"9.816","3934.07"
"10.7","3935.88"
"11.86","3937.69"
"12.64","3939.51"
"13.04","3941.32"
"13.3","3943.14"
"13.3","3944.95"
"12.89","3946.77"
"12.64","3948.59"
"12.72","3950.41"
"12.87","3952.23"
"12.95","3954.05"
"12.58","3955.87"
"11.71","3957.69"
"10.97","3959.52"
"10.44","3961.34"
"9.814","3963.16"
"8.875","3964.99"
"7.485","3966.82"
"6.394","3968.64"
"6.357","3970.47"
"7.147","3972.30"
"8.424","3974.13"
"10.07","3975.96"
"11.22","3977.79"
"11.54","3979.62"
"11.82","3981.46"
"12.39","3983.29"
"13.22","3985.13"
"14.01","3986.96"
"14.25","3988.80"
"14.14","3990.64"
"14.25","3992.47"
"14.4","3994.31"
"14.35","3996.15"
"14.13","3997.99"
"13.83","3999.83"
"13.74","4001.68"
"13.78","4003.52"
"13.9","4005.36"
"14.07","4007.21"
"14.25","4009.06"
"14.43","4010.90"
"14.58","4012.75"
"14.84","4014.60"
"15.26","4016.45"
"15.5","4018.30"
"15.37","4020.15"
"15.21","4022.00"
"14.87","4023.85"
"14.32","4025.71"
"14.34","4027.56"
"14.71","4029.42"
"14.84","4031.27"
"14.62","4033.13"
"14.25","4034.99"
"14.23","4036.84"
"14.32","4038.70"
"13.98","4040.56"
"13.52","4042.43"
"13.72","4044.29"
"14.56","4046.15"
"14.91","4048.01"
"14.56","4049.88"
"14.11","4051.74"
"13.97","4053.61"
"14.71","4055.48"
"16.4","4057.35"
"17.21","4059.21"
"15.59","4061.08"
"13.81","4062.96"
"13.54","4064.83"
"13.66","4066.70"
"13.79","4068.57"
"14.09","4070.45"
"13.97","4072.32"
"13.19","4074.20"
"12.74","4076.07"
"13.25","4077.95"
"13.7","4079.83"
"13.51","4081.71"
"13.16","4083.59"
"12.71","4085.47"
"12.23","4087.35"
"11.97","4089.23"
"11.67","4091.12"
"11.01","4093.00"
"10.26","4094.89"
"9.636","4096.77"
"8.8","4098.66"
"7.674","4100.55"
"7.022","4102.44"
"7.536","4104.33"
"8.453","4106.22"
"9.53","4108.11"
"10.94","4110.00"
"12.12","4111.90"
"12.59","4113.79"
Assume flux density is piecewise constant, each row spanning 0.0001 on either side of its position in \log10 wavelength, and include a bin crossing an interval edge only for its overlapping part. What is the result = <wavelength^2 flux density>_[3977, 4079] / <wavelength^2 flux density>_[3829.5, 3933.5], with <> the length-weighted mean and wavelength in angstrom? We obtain 1.4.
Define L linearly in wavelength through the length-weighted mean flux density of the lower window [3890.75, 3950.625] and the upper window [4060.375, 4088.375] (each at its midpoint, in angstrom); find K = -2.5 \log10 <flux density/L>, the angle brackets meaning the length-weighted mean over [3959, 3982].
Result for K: 0.34 mag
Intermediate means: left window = 12.2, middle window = 9.2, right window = 13.5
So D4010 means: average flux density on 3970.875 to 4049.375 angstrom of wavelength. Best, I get 13.7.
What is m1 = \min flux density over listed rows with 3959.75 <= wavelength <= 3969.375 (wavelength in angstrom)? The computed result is 6.394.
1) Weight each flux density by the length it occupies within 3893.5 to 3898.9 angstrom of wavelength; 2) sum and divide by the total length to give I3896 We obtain 10.6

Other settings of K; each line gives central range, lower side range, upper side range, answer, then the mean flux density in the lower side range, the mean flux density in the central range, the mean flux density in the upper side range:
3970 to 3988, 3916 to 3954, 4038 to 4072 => 0.22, 12.4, 10.8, 14.5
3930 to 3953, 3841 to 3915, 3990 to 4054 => 0.07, 11.6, 12.1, 14.4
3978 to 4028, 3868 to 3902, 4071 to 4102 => -0.25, 10.4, 14.1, 11.8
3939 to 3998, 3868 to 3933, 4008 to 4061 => 0.13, 11.6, 11.7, 14.7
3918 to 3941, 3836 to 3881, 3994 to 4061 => 0.07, 11.5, 12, 14.6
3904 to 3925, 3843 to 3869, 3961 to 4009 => -0.11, 12.4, 13.5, 11.8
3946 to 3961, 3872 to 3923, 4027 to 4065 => 0.03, 11.4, 12.3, 14.6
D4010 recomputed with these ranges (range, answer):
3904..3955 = 12.7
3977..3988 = 12.4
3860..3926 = 11.9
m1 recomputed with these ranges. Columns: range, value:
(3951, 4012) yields 6.357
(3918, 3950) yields 9.816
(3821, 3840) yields 5.999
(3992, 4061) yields 13.52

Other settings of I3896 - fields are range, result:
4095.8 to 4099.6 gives 9.24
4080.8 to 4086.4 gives 13.1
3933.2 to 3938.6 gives 10.8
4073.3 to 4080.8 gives 13.2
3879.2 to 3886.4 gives 10.1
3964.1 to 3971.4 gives 7.27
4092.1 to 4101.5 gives 9.46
